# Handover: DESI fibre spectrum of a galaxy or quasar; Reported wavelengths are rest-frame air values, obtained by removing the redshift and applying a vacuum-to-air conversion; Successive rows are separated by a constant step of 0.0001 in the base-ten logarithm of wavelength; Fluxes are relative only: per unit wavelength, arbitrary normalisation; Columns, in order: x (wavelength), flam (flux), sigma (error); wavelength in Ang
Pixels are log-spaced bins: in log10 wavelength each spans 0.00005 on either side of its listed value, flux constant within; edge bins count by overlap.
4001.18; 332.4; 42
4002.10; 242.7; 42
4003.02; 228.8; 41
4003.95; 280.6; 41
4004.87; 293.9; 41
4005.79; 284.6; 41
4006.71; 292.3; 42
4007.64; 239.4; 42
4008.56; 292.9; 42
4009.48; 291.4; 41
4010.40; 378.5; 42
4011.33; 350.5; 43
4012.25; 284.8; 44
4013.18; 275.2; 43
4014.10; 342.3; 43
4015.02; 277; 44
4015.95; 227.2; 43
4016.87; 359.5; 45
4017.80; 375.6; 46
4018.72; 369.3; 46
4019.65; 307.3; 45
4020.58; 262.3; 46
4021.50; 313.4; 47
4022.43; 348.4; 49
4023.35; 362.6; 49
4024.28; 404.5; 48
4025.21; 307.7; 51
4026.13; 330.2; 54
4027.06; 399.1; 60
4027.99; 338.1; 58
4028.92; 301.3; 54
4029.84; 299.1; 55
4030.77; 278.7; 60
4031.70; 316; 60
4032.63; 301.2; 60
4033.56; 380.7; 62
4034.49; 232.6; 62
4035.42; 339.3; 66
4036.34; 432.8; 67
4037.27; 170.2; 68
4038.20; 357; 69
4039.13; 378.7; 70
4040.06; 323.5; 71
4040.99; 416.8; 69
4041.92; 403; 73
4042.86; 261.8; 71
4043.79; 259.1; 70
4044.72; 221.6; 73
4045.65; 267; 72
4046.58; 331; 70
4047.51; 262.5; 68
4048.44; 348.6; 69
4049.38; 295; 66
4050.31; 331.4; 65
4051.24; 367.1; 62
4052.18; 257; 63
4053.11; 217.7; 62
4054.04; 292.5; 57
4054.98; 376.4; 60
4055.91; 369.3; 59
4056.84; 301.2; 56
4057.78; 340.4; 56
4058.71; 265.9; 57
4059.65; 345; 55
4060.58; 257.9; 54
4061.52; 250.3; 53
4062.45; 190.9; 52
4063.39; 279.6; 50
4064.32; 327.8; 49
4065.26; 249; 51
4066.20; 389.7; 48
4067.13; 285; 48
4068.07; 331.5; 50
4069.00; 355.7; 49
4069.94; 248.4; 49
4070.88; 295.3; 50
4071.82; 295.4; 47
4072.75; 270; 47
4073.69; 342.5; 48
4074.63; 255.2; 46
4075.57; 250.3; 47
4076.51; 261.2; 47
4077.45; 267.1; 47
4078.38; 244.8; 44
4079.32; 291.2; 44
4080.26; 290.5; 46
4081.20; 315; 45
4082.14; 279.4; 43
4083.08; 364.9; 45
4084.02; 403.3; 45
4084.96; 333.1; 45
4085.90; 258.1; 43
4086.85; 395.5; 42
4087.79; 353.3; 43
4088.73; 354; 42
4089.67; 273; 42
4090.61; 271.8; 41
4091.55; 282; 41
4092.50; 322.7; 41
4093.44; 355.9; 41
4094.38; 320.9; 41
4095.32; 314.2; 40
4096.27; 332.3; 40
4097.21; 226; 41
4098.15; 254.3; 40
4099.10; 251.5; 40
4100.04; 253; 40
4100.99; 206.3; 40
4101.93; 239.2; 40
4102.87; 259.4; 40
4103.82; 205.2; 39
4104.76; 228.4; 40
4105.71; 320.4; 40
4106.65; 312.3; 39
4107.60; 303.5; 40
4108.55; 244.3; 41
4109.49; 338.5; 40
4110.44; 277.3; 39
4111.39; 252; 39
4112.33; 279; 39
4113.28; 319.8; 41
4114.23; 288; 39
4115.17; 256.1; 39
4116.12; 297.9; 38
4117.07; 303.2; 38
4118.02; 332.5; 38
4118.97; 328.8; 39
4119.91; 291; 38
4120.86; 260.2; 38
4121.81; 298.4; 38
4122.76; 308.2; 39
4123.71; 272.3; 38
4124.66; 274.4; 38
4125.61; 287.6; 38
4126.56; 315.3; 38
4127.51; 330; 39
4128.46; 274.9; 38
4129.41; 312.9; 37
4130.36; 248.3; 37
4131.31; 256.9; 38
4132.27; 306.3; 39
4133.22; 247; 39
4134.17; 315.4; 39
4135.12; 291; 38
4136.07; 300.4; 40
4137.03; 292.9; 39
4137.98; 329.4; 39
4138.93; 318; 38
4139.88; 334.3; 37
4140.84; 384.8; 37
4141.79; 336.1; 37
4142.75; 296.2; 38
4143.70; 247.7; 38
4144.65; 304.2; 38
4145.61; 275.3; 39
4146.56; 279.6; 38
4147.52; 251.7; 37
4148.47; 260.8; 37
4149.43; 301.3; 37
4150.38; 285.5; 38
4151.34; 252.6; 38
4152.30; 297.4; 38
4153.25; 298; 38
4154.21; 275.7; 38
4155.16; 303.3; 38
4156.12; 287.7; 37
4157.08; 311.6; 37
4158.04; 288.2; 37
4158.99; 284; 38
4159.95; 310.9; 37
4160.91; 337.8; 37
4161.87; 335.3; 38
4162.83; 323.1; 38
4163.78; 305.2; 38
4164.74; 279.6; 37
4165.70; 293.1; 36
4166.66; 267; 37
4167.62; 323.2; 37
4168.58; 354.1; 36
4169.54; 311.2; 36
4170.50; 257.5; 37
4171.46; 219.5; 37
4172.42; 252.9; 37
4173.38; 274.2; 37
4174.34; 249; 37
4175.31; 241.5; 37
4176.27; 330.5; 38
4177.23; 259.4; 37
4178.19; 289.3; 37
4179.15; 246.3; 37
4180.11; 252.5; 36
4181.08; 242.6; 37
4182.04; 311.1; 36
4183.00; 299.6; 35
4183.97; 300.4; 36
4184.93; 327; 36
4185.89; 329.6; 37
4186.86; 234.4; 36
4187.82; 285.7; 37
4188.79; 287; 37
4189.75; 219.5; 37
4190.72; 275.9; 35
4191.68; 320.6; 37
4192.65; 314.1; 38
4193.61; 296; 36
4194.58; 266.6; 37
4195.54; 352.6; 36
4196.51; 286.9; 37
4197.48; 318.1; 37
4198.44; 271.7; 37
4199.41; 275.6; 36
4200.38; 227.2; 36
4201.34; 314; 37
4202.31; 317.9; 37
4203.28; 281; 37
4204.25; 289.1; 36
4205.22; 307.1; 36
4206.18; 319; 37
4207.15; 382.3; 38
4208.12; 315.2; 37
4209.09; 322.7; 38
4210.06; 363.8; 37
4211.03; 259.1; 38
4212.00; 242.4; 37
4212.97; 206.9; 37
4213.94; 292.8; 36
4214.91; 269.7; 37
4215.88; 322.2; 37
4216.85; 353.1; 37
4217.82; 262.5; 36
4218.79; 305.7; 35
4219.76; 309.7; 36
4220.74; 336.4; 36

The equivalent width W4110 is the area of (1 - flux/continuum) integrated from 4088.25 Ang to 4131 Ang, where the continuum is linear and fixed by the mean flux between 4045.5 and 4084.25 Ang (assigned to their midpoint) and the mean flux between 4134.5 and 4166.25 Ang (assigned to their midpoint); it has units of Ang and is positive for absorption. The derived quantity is 1.8 Ang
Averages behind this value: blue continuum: 299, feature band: 286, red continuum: 299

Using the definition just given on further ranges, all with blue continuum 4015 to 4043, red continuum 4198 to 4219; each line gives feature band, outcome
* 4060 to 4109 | 4.5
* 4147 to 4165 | 0.7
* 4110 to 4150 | 2.1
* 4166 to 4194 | 1.8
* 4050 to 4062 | 0.7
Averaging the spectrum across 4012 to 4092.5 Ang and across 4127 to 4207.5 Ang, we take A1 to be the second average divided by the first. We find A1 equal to 0.94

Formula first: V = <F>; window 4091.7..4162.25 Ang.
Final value 290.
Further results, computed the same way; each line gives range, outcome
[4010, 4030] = 328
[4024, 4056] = 318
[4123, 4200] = 291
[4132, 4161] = 296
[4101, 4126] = 282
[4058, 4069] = 293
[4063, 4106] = 293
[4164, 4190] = 280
